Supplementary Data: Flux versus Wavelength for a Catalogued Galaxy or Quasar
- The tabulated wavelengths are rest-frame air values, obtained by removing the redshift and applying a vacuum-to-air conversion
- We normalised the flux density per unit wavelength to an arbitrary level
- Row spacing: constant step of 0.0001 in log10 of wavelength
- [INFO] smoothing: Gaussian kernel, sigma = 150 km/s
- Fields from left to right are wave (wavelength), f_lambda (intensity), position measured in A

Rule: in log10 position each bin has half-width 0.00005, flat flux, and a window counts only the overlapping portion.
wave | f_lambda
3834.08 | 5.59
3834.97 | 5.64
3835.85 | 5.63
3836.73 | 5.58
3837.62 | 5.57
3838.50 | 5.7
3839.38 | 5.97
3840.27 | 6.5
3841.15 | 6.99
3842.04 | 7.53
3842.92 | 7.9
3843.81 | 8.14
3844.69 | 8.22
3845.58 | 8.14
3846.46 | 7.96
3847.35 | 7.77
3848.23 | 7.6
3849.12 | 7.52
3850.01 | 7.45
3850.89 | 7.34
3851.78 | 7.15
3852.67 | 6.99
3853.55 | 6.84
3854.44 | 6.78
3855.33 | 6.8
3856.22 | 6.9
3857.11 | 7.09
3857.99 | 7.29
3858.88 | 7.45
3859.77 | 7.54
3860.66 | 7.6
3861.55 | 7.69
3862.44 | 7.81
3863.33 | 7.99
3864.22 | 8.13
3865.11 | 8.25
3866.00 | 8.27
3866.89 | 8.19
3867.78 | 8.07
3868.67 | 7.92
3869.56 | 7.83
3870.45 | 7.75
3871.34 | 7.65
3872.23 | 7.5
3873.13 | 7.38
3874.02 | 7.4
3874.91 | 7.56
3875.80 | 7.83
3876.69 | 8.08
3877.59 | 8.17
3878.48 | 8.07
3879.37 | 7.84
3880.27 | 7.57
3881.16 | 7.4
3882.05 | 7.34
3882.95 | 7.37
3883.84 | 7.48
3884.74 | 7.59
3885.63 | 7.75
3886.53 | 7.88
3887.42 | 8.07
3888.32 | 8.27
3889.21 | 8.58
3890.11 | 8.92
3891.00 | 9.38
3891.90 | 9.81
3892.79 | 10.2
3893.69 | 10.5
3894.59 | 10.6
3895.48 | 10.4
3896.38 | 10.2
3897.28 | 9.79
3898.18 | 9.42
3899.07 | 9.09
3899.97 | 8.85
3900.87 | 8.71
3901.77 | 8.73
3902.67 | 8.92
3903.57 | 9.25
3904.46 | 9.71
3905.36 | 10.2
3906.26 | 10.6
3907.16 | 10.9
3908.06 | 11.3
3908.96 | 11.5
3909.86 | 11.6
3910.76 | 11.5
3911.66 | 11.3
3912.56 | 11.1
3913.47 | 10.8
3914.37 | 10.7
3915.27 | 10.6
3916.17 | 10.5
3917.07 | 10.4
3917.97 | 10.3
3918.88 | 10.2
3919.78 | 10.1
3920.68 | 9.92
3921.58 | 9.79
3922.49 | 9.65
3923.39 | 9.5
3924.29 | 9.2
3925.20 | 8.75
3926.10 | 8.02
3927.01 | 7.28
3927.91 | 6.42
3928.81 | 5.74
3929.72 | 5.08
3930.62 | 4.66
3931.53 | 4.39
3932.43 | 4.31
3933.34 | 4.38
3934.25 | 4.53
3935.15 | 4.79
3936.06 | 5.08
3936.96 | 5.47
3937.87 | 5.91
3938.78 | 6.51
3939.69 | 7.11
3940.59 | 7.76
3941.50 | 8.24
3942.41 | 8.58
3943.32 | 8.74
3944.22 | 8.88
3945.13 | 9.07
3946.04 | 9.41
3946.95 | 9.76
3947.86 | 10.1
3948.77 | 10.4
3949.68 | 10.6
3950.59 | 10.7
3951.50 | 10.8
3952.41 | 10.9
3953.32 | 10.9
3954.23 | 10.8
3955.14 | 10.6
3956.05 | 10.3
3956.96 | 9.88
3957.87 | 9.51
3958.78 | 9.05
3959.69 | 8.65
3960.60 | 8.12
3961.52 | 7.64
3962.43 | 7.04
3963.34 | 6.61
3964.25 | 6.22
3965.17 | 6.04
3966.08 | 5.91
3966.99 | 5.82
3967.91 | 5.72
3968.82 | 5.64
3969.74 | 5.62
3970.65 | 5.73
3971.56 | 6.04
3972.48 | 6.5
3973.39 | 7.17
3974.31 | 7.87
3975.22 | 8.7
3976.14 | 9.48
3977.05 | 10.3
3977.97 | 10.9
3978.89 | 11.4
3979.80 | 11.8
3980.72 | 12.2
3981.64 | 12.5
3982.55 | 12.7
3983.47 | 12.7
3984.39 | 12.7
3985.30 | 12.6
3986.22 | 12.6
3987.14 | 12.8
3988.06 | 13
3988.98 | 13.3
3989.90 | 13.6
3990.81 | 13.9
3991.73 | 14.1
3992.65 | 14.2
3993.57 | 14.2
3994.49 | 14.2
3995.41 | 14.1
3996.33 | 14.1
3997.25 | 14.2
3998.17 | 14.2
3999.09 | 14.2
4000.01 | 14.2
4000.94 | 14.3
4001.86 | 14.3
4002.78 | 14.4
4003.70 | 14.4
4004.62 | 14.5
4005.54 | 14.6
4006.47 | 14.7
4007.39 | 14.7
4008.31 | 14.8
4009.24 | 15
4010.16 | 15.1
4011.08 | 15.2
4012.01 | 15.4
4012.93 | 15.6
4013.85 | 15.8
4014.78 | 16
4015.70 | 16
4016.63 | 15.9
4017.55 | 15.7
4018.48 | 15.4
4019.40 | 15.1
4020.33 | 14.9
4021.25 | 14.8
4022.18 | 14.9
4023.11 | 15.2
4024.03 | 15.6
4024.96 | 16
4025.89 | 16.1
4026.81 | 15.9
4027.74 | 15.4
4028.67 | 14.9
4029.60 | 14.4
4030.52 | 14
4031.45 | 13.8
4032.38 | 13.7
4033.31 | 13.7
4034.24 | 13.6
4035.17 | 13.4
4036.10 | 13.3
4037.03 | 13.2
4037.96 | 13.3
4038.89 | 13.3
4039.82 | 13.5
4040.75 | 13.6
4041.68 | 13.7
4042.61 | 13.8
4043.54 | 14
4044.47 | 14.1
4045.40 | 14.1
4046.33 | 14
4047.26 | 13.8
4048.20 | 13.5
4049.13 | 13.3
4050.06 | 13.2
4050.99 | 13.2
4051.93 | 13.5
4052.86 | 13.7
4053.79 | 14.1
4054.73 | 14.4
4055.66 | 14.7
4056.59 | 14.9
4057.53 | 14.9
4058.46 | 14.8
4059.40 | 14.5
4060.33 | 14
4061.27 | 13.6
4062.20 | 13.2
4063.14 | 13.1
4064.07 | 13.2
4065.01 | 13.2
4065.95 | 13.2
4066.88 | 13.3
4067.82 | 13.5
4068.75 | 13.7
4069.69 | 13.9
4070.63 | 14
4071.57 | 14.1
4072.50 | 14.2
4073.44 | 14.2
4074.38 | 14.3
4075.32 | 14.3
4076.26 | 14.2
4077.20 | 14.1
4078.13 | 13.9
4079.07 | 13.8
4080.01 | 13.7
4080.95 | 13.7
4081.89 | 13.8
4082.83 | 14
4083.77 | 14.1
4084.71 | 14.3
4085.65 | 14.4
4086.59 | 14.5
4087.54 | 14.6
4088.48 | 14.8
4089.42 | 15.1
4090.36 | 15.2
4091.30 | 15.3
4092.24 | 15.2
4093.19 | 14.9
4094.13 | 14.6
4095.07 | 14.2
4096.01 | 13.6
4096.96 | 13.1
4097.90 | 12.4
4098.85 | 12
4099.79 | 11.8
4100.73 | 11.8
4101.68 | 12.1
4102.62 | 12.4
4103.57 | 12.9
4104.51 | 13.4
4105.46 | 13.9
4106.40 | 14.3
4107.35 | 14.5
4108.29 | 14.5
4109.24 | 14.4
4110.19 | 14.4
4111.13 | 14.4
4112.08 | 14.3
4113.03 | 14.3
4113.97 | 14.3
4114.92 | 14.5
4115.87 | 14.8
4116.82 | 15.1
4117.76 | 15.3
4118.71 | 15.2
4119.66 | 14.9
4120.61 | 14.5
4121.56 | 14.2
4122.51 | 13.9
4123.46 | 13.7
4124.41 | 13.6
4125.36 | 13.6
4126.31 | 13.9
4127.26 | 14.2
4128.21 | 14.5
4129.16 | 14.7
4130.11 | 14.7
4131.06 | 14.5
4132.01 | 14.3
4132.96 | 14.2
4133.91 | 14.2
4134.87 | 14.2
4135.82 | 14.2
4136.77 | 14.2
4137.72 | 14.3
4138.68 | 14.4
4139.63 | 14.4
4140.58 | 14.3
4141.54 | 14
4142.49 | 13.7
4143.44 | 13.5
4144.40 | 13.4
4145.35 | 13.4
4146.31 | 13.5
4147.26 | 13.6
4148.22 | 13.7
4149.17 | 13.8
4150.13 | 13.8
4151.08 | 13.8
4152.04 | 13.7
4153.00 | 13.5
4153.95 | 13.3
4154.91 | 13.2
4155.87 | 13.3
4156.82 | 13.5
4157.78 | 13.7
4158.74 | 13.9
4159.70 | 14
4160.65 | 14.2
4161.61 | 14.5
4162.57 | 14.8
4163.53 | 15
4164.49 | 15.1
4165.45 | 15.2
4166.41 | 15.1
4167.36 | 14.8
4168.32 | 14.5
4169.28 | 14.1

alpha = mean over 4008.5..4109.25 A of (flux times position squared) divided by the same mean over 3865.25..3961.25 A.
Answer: 1.7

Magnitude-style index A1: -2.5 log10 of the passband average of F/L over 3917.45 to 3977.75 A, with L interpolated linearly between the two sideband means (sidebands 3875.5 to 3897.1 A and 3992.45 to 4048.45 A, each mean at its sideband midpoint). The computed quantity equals 0.38 mag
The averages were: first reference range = 8.58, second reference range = 14.5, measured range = 7.94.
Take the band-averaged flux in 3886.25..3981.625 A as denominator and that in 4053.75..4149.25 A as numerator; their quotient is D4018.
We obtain 1.60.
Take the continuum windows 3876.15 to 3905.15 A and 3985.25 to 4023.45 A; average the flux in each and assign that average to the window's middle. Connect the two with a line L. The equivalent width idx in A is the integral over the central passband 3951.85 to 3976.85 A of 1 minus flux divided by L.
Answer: 9.12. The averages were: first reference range 8.76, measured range 7.91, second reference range 14.5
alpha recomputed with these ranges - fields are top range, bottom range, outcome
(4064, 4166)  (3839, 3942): 1.91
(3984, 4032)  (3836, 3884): 2.11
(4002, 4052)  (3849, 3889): 2.06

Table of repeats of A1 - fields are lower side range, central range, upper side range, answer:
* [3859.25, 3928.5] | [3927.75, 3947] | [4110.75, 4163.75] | 0.45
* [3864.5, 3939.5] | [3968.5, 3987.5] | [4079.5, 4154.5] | 0.06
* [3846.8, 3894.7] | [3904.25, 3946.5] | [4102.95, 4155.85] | 0.08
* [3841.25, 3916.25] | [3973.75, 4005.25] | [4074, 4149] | -0.15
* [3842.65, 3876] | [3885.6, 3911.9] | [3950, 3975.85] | -0.25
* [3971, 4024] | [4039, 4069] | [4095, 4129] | -0.01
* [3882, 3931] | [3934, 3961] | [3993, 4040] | 0.28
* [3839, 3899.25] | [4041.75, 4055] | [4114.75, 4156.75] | -0.14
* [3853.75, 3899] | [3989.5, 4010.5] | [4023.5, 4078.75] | -0.17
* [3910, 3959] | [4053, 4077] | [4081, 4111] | -0.09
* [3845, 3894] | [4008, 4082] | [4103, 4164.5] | -0.19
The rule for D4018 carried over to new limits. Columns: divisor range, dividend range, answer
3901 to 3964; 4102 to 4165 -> 1.60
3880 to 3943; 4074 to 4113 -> 1.62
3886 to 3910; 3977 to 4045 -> 1.46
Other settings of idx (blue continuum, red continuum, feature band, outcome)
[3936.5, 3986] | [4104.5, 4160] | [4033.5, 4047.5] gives -2.88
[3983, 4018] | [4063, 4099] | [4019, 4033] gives -0.71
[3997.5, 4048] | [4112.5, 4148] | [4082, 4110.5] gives 0.88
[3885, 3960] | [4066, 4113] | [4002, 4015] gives -3.89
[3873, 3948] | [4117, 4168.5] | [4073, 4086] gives -1.47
